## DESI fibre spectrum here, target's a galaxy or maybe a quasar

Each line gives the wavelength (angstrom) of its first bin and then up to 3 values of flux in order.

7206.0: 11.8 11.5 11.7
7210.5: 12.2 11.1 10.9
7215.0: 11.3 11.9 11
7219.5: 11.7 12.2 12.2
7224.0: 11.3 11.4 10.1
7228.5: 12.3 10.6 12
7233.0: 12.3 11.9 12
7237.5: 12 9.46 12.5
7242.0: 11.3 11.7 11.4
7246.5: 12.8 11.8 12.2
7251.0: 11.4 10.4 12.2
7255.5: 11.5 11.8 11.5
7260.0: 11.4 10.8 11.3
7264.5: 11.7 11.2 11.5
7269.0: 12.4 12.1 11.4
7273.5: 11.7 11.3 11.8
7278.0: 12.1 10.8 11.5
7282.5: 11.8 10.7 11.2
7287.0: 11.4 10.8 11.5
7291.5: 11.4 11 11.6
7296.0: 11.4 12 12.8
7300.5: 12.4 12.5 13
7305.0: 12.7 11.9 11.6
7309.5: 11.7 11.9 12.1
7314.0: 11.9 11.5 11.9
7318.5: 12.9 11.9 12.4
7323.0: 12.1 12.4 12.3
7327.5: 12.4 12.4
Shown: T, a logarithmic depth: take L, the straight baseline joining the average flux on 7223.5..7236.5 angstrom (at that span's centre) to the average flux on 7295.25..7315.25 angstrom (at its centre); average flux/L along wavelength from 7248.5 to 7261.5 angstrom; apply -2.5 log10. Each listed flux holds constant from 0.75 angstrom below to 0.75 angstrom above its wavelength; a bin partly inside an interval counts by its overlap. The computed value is 0.02 mag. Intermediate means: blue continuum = 11.5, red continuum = 12.1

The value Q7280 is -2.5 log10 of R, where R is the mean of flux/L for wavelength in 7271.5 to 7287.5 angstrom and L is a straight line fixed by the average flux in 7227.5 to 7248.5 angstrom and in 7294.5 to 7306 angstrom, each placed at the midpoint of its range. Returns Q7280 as 0.06 mag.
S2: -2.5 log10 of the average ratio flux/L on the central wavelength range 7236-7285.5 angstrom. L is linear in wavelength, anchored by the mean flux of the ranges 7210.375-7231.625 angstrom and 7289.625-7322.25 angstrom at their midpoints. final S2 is 0.01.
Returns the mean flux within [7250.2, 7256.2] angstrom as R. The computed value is 11.4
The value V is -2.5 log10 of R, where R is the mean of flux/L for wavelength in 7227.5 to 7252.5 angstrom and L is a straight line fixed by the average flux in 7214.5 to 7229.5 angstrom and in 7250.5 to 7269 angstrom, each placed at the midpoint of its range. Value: -0.02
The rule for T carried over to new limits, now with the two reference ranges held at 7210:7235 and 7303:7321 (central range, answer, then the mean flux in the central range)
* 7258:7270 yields 0.03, 11.5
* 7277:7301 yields 0.04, 11.5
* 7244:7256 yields 0.00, 11.7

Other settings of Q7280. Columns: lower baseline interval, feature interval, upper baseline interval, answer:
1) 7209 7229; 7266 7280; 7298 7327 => 0.02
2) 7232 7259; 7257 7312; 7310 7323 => 0.02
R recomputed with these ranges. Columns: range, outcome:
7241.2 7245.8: 11.5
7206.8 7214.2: 11.5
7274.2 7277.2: 11.5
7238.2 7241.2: 11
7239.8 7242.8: 11.9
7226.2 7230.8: 11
